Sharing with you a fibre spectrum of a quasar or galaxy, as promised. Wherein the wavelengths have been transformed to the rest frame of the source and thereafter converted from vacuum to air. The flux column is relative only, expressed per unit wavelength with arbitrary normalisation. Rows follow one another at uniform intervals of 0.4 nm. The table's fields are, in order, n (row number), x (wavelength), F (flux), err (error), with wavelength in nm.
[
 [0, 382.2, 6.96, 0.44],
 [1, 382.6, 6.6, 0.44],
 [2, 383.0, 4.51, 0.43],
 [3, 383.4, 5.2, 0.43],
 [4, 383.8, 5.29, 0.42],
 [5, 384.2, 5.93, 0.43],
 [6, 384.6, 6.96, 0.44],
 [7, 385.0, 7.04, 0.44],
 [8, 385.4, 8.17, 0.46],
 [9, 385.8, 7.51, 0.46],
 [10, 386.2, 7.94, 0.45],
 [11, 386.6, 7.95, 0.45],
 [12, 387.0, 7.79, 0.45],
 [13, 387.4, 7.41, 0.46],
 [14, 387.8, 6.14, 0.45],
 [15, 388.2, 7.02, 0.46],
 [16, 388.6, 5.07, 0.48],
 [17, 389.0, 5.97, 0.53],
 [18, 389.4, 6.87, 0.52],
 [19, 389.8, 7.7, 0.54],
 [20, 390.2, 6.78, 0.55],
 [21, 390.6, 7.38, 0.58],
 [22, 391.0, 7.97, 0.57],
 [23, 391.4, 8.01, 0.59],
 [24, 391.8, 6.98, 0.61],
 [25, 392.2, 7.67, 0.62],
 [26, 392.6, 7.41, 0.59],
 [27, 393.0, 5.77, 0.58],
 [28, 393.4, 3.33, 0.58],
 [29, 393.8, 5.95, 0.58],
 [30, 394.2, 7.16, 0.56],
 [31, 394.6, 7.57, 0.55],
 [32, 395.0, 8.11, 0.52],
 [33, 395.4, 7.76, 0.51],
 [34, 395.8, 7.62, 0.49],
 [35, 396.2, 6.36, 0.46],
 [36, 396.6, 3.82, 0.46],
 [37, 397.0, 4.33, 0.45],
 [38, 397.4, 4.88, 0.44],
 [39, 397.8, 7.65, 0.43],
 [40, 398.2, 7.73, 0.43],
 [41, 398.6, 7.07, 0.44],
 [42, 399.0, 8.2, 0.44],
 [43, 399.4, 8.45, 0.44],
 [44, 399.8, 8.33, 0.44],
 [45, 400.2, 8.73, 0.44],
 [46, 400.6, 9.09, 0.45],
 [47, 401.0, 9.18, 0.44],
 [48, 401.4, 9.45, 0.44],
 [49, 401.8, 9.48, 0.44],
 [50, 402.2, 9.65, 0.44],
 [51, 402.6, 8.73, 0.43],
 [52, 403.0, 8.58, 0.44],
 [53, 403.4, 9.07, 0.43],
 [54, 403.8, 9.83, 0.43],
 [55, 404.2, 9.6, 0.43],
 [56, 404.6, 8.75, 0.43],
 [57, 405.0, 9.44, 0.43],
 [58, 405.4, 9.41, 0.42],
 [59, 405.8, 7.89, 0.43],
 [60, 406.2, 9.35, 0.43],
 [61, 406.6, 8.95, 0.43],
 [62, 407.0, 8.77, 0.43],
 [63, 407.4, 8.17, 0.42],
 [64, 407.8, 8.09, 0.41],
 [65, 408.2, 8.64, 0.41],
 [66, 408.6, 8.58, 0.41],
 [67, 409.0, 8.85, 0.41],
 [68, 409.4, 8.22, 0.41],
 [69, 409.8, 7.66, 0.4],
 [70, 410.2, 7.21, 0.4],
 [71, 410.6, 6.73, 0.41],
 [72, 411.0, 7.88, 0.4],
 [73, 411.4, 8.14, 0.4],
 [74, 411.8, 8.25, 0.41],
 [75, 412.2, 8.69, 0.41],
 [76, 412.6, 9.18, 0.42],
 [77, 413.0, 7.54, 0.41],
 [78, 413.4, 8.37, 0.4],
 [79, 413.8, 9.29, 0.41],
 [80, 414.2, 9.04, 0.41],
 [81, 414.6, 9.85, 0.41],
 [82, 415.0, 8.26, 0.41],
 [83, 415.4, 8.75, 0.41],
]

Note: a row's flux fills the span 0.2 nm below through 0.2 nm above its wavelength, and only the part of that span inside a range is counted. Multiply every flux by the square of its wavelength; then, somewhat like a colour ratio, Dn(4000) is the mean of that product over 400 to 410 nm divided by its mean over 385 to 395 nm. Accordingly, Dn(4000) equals 1.37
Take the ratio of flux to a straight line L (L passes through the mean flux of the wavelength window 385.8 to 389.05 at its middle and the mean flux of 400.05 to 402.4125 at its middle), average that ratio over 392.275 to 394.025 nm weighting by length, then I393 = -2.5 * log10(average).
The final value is 0.34 mag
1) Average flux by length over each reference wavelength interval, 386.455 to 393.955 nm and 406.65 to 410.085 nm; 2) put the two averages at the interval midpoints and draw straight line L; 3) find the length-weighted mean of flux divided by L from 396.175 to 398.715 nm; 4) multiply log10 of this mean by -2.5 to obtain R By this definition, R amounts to 0.25 mag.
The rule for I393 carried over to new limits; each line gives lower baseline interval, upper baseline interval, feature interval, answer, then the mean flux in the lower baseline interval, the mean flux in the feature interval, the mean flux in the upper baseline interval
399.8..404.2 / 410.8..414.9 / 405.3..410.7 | 0.07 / 9.16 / 8.33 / 8.61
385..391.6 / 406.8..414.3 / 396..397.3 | 0.49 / 7.22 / 4.84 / 8.27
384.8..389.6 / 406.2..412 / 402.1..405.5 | -0.16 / 7.07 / 9.21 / 8.19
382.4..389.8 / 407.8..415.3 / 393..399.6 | 0.12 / 6.66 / 6.6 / 8.35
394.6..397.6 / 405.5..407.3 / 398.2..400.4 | -0.16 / 6.22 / 8.12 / 8.75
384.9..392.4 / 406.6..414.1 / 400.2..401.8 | -0.18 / 7.23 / 9.21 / 8.27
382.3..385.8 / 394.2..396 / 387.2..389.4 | 0.08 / 6.31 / 6.37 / 7.7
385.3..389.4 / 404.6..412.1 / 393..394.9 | 0.22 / 7.06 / 6.09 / 8.36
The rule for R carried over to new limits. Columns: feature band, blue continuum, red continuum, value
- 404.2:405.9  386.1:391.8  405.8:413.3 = -0.128 mag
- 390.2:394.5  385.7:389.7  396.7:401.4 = 0.068 mag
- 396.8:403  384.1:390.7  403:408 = 0.039 mag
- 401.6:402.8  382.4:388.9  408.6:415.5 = -0.202 mag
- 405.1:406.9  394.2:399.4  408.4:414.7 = -0.151 mag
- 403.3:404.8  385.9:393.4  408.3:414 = -0.194 mag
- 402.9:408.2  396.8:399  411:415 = -0.177 mag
